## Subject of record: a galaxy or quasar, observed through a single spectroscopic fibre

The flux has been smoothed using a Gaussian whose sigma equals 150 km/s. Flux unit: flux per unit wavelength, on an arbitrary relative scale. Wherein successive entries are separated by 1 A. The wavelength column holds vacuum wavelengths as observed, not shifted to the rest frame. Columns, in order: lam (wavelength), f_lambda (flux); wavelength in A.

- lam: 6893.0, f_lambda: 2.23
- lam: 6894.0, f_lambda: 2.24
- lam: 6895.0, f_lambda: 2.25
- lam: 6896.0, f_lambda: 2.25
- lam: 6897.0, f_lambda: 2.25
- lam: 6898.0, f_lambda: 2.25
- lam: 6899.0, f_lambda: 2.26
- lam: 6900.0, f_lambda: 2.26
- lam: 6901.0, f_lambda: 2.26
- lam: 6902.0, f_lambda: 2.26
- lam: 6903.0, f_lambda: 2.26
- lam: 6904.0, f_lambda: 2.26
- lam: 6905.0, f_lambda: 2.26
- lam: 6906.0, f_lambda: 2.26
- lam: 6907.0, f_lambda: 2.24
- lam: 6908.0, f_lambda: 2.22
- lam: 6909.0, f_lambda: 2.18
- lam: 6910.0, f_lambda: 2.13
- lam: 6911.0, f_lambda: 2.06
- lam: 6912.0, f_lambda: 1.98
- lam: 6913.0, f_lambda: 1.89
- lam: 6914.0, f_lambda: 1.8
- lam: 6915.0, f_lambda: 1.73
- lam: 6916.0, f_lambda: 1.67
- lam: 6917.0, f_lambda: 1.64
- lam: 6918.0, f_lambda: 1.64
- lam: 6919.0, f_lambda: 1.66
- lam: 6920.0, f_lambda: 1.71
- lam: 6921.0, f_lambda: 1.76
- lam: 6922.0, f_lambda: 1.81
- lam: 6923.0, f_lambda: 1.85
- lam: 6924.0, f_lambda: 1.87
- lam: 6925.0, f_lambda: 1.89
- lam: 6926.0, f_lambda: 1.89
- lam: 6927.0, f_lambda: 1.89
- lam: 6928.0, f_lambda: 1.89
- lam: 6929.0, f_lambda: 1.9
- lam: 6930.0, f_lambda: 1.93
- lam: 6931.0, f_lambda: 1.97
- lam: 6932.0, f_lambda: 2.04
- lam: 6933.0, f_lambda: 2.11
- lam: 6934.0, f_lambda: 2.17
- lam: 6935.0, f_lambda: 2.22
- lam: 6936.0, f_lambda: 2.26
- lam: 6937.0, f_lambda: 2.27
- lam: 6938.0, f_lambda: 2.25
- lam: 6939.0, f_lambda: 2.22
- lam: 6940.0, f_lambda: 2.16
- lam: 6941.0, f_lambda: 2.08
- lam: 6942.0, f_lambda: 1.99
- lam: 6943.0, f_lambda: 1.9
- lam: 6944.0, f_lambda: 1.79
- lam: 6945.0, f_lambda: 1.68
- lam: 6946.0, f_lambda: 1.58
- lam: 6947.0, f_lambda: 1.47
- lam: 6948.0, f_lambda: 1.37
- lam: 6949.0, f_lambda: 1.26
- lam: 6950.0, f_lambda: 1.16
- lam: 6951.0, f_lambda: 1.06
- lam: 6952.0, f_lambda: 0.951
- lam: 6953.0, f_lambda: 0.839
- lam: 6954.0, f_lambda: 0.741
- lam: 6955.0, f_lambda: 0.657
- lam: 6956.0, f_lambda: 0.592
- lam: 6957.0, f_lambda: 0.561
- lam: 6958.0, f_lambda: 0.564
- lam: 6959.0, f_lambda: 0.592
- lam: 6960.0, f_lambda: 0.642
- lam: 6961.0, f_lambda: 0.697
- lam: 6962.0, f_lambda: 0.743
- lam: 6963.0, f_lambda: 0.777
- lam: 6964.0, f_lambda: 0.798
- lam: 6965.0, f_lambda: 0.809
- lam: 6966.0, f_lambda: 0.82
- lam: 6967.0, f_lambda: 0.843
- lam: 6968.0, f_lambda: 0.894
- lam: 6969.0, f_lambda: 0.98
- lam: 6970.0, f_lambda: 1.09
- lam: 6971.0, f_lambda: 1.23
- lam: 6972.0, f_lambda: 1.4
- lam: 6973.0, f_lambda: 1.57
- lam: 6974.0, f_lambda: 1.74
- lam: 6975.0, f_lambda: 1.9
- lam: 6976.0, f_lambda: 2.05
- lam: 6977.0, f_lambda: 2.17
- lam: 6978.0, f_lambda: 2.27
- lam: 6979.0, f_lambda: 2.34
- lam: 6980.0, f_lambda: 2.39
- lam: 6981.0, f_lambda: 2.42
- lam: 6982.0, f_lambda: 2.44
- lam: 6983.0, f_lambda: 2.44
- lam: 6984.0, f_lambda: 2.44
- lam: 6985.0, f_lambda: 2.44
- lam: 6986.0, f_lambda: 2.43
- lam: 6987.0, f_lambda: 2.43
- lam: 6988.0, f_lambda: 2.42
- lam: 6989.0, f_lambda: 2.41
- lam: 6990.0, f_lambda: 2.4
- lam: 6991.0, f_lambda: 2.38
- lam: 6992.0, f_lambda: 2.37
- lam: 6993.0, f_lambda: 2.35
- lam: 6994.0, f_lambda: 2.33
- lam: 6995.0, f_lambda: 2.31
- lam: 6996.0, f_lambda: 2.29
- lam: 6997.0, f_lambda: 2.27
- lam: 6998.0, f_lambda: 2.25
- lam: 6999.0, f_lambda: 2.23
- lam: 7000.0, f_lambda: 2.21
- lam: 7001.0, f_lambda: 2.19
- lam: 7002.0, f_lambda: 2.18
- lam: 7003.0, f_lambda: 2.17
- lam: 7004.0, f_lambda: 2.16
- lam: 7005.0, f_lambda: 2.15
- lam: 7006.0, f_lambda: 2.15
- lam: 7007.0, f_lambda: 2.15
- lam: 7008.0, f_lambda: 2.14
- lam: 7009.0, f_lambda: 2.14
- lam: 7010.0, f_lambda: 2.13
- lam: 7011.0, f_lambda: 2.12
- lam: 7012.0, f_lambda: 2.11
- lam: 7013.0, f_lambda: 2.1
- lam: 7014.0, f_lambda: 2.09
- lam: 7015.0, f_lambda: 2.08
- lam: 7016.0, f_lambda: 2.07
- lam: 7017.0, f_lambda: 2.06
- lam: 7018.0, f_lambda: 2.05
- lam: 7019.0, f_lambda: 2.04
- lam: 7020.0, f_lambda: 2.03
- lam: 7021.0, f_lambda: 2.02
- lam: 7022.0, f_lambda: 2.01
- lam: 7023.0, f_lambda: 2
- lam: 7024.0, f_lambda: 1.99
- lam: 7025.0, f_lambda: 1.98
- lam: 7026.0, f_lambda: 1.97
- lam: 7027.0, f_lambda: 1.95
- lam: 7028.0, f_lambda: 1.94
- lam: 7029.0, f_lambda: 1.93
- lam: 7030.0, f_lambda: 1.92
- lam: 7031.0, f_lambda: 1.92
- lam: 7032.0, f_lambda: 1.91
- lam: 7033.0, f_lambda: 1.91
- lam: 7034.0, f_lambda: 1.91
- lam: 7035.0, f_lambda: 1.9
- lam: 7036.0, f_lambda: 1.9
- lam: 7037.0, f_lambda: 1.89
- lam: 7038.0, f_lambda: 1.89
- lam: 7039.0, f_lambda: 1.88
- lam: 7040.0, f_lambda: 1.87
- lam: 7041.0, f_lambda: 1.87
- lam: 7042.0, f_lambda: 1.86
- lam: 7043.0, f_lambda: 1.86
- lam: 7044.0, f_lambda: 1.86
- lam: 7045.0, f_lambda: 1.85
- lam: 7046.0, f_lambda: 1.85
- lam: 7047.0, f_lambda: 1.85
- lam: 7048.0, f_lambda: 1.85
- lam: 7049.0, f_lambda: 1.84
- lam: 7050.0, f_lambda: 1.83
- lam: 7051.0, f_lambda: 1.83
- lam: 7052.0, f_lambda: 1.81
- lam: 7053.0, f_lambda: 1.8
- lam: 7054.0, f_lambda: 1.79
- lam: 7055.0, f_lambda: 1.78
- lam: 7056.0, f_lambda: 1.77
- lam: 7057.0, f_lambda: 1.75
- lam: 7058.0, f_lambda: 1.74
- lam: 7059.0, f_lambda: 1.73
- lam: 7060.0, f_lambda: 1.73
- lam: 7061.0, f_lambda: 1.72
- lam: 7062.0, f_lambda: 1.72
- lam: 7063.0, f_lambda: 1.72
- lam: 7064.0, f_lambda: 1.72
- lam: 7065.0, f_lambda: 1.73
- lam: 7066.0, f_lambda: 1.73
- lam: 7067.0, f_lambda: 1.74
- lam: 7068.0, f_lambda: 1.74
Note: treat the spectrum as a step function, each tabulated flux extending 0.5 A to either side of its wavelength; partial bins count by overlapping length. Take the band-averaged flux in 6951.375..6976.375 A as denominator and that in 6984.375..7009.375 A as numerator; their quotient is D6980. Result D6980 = 2.34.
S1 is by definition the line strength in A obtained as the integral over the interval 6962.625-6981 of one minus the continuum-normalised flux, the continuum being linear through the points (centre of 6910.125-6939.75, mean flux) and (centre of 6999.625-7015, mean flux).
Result 5.2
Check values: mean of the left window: 1.93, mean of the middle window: 1.48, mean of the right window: 2.14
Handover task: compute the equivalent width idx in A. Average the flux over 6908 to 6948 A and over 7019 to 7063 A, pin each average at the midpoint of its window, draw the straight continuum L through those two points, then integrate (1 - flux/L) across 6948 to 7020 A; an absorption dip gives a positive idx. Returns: 5.2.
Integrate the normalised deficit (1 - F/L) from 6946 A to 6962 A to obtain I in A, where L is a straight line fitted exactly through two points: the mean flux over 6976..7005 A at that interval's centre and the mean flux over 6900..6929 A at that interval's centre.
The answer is 9.3 A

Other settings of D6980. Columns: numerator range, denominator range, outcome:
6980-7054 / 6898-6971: 1.28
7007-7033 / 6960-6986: 1.28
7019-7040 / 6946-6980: 1.67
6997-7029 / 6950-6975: 2.26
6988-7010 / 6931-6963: 1.57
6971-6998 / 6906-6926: 1.18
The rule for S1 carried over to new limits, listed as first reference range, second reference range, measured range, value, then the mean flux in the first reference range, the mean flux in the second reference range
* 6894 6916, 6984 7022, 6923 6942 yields 1.0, 2.15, 2.21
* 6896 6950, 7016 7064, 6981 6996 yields -3.7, 1.97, 1.88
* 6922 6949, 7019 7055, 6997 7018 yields -2.6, 1.93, 1.9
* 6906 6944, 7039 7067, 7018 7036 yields -1.3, 1.97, 1.8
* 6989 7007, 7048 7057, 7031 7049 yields 0.3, 2.26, 1.81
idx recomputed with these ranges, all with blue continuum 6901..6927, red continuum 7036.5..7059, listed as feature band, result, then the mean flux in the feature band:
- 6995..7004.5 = -1.7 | 2.22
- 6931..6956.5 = 3.9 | 1.64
